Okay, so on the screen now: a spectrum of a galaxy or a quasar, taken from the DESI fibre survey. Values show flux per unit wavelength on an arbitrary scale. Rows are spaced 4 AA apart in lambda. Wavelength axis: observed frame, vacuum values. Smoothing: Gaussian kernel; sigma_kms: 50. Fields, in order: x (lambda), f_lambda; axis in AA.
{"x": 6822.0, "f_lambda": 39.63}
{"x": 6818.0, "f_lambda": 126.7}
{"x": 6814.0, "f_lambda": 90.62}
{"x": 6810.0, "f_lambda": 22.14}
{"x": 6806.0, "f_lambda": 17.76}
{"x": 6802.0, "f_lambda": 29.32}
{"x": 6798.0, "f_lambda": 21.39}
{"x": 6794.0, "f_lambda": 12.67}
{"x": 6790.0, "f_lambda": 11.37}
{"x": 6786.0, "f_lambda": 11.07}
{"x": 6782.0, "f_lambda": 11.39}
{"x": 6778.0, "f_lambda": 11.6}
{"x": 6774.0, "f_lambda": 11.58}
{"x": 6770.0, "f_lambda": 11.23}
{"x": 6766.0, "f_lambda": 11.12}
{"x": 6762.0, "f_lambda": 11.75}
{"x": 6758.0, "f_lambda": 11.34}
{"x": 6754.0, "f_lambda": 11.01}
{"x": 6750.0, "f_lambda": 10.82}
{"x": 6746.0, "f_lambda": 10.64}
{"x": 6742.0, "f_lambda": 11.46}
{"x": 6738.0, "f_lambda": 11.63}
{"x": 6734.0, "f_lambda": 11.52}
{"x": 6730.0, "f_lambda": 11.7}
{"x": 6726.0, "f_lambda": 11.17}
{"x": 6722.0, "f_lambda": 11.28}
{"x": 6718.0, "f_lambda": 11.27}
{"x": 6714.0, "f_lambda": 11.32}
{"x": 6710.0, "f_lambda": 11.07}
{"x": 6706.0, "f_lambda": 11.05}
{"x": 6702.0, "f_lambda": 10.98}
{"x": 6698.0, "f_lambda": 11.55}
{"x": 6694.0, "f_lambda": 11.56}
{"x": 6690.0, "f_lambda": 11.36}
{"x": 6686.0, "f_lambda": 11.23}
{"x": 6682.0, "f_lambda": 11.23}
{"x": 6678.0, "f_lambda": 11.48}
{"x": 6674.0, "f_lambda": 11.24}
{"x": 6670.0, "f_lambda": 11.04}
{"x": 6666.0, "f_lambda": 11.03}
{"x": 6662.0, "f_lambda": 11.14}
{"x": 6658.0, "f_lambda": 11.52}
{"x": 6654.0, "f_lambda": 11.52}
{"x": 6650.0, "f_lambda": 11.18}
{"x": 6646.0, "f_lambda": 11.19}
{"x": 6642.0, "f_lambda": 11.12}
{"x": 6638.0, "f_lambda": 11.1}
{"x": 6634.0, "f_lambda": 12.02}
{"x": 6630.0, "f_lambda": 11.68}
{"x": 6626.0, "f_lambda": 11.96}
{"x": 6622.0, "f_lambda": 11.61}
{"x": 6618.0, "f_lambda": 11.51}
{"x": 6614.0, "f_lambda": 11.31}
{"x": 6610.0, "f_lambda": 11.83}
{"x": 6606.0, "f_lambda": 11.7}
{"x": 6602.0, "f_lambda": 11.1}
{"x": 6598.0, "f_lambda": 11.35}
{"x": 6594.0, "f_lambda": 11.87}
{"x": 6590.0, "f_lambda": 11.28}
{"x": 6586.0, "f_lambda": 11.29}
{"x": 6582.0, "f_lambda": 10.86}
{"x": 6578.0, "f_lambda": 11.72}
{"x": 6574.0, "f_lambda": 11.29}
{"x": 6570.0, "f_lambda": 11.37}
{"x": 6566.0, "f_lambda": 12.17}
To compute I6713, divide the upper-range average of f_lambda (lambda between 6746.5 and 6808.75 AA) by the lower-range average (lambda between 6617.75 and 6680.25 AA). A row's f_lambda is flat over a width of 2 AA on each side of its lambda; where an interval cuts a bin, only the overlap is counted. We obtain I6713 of 1.20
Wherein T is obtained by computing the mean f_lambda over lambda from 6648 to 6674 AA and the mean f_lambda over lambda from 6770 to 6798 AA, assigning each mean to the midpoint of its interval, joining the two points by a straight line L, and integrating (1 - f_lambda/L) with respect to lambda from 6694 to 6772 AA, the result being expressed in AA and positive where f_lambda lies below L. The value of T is 3.8 AA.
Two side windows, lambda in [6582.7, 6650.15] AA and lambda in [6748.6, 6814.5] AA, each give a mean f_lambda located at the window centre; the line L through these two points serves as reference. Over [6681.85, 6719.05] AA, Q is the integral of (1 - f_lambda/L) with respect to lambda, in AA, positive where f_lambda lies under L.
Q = 8.0 AA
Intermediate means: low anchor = 11.5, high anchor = 17.2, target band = 11.3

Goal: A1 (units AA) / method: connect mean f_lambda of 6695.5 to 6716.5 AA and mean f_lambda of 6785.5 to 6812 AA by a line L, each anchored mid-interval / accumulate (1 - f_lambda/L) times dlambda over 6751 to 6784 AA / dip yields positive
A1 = 9.4 AA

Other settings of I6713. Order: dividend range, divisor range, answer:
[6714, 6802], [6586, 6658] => 1.07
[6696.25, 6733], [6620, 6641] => 0.97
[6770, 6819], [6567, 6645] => 2.50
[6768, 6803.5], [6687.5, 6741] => 1.27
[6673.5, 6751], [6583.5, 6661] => 0.98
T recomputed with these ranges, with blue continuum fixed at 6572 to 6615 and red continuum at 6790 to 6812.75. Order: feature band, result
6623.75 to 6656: 5.41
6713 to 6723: 3.67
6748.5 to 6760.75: 5.36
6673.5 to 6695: 6.34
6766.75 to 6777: 4.59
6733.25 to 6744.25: 4.30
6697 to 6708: 3.79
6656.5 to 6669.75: 3.37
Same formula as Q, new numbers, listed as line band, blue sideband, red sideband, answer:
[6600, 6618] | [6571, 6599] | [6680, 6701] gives -0.17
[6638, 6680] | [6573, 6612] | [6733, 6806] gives 2.84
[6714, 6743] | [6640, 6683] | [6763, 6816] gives 8.61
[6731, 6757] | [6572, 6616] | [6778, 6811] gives 6.99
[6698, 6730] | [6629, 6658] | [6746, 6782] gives 0.30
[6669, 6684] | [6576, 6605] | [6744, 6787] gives 0.05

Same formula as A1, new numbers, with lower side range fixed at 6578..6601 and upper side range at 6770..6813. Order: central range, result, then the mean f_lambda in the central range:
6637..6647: 1.4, 11.1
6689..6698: 1.9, 11.5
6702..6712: 2.6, 11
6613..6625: 0.7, 11.5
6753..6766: 4.1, 11.4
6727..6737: 2.6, 11.6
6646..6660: 2.0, 11.4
